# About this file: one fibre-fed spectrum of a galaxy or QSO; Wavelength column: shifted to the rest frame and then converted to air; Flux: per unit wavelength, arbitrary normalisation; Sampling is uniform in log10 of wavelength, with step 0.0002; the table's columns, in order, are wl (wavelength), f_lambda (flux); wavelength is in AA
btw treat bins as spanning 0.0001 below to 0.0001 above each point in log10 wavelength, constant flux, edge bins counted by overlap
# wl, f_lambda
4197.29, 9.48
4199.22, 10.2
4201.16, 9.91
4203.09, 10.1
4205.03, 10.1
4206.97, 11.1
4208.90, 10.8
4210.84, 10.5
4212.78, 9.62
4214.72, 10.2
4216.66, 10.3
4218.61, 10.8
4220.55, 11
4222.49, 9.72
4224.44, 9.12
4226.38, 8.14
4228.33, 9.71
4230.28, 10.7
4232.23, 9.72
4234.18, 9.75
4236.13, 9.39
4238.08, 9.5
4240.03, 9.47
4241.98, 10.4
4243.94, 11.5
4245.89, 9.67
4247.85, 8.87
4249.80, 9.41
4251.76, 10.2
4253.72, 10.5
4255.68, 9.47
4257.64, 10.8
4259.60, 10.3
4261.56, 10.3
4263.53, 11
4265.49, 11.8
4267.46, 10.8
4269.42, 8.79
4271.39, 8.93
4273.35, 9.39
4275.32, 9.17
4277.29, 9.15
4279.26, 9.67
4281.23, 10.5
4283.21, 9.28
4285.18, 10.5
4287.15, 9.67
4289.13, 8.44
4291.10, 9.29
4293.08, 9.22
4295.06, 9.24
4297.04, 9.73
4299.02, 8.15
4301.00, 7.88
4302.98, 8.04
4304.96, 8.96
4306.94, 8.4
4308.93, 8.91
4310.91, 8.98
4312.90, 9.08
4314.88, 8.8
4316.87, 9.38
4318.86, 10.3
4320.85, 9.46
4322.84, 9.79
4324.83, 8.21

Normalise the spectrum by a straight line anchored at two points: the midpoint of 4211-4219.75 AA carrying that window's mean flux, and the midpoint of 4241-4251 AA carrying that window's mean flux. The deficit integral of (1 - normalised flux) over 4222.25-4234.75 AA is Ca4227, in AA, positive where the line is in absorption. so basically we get 0.7 AA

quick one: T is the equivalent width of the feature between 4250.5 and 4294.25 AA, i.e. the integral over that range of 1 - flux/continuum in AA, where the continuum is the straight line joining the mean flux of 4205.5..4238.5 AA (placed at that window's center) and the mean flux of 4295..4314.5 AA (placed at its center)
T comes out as -3.0 AA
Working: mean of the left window 10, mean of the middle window 9.86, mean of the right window 8.72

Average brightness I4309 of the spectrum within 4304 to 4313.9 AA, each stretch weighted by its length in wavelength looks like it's 8.87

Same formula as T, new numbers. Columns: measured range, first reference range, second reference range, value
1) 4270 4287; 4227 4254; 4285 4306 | -0.60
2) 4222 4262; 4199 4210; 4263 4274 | 1.51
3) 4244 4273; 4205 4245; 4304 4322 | -1.11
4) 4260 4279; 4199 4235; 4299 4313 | -1.55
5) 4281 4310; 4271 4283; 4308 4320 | 1.01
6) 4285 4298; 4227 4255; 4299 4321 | -0.33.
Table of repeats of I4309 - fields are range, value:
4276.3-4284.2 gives 9.65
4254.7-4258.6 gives 10.1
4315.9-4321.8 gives 9.71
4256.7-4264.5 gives 10.6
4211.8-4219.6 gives 10.2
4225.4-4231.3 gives 9.52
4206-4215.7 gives 10.5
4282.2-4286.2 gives 9.89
